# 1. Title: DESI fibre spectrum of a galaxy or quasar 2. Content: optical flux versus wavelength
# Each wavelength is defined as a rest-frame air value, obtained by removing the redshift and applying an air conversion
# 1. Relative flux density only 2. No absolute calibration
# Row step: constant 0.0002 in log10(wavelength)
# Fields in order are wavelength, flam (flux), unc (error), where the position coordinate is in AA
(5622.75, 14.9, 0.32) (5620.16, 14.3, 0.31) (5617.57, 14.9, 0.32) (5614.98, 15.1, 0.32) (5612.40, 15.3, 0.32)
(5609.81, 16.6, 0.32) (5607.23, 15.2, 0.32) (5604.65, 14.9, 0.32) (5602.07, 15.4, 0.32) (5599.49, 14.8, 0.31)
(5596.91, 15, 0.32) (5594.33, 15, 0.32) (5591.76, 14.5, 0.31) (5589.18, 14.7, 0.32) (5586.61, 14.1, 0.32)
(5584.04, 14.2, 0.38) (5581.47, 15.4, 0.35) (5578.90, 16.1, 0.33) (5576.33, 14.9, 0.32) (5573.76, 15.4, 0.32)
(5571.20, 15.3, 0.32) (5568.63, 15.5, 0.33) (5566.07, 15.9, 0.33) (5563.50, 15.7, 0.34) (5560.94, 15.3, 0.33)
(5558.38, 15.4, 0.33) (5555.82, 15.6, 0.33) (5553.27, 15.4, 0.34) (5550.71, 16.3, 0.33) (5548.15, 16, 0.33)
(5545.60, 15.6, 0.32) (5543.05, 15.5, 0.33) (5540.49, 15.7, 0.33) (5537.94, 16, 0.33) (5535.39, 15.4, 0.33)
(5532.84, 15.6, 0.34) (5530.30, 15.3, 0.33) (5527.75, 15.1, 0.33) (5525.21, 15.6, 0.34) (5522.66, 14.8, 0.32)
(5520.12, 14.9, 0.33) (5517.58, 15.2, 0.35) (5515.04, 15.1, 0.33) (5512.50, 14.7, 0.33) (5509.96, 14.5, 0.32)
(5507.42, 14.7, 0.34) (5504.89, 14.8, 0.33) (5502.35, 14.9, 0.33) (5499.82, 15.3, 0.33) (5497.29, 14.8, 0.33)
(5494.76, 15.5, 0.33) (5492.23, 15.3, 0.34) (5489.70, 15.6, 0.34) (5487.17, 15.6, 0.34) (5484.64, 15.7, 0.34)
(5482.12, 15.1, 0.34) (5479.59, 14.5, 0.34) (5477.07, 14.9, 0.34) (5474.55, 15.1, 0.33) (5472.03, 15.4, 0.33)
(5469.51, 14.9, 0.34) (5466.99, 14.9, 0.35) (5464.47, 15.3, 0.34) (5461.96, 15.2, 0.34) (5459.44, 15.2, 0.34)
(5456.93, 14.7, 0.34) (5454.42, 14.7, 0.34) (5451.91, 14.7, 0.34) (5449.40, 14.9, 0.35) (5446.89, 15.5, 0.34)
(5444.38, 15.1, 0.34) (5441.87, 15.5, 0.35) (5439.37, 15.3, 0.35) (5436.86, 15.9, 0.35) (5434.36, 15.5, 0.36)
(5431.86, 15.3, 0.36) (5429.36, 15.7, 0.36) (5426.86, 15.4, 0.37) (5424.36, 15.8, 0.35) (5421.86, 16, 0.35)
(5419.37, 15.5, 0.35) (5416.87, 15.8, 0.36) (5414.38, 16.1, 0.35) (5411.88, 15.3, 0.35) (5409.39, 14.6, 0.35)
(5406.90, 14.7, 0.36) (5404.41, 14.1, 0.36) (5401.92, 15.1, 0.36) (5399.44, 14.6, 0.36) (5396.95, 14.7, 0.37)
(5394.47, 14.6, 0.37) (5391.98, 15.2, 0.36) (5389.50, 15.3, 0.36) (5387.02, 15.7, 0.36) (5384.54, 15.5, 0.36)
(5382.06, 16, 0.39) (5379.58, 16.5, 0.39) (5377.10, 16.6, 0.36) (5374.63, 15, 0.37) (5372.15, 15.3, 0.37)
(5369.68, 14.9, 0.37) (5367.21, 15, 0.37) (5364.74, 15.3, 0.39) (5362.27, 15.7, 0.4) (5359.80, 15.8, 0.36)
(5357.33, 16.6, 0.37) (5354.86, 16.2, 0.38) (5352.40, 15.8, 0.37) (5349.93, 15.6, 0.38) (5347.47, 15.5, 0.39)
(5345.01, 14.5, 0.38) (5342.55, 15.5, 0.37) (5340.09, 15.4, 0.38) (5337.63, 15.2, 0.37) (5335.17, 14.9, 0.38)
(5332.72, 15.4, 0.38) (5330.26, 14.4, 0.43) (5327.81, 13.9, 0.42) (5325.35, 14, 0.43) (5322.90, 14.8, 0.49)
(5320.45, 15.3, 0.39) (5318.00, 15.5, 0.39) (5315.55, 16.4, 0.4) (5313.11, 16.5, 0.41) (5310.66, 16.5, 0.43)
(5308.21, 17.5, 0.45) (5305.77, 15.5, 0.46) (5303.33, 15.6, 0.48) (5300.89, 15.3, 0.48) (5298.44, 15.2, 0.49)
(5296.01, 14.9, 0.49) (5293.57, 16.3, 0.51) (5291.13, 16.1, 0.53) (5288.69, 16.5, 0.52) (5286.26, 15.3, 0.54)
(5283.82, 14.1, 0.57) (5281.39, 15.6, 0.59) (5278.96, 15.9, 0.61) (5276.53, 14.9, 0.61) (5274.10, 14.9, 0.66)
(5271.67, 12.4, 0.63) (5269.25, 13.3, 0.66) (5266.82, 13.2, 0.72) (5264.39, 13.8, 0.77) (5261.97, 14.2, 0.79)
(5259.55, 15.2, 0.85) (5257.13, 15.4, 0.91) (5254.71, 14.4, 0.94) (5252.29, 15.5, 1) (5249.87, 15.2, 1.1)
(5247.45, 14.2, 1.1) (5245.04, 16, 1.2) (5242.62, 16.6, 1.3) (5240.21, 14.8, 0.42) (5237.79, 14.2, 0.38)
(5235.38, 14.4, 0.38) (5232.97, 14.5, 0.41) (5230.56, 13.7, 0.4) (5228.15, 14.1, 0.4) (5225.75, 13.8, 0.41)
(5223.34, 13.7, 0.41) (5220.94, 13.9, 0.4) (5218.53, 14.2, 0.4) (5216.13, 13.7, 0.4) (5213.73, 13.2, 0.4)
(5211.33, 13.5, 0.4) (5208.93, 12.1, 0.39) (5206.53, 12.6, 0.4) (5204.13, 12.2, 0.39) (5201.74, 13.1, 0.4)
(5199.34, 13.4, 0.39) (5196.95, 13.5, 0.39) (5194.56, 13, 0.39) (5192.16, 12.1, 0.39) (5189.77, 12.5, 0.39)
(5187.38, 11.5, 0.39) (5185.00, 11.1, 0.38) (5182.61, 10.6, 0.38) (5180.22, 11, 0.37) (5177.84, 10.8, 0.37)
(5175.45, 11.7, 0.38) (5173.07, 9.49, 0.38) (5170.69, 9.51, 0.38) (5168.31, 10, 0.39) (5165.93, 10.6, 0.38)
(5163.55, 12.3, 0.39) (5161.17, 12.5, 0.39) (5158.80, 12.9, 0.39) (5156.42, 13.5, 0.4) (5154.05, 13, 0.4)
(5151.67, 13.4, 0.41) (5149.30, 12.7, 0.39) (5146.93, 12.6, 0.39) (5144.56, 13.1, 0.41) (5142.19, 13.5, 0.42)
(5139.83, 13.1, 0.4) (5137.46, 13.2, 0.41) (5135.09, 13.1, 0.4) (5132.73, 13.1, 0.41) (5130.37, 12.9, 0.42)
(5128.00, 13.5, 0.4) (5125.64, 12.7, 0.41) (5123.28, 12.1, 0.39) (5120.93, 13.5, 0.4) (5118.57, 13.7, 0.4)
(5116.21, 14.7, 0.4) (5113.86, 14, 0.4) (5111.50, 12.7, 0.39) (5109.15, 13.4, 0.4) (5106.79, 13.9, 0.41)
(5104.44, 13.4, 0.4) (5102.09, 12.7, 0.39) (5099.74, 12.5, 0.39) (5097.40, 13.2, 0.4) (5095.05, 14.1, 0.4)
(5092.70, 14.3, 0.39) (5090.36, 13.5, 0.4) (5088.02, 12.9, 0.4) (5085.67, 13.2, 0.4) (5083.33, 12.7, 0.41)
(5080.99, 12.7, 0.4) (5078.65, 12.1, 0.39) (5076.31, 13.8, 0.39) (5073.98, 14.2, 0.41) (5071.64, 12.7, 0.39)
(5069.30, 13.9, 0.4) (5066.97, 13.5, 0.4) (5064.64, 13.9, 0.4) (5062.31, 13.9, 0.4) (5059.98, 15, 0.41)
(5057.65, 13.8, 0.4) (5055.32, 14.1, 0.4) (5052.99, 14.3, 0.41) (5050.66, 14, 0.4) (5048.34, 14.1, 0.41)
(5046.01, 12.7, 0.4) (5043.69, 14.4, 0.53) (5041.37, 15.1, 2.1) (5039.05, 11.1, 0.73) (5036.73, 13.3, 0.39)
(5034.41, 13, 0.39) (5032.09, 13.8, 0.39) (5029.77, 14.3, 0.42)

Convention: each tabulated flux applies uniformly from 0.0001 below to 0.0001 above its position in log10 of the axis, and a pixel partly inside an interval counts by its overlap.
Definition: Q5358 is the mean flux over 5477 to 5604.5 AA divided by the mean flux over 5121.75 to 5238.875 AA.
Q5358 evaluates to 1.20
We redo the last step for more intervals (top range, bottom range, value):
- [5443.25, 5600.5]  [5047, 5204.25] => 1.18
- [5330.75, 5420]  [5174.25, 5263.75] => 1.14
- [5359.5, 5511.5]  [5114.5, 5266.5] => 1.16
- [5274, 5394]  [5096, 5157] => 1.17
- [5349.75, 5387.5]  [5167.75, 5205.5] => 1.35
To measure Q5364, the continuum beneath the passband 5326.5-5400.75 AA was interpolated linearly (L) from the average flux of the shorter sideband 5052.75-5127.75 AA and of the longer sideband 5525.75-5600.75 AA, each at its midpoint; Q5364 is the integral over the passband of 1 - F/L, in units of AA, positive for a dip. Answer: -4.1 AA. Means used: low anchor 13.5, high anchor 15.3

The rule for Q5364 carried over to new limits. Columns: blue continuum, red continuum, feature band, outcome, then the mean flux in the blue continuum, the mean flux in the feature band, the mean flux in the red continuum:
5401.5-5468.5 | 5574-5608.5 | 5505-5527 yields 0.2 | 15.3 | 14.9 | 15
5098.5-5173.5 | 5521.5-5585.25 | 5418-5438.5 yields -1.4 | 12.8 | 15.6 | 15.5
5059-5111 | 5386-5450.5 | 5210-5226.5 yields 0.5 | 13.4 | 13.7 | 15.3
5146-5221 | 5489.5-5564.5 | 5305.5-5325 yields -3.7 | 12.2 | 15.9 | 15.3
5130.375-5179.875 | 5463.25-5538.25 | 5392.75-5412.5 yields -0.6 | 12.2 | 14.7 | 15.1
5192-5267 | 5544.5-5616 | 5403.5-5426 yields -1.0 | 14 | 15.3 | 15.3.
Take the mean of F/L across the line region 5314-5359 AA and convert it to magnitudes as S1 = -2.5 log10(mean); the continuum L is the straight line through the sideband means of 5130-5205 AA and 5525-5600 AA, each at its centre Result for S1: -0.131 mag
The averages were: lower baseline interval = 12.2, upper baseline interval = 15.3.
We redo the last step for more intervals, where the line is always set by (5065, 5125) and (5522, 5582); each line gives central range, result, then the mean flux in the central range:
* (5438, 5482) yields 0.00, 15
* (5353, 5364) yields -0.10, 16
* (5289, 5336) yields -0.08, 15.5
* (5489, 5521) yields 0.02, 15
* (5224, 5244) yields -0.04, 14.5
